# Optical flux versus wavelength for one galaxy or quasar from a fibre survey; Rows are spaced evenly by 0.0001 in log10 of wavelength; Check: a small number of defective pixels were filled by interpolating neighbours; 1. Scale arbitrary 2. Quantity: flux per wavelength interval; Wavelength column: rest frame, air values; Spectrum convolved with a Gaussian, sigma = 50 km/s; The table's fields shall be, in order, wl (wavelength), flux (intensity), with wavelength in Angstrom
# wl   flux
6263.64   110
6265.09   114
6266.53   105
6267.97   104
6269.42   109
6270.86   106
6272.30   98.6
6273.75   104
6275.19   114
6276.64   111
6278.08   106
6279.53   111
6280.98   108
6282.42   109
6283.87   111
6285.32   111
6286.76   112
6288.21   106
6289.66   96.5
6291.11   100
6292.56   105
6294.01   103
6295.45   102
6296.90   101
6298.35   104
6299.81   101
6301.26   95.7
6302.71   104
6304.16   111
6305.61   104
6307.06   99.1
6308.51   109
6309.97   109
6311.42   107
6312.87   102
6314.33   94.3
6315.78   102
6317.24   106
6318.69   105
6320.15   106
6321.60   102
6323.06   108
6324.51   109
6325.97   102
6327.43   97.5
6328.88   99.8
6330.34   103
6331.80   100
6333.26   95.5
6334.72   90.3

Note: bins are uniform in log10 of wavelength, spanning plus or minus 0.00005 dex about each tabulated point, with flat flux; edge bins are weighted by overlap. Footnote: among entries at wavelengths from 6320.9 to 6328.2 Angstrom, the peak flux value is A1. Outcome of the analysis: 109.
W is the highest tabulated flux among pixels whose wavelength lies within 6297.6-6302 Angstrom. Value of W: 104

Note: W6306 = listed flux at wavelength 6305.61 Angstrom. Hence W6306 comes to 104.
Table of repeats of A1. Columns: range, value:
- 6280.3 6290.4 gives 112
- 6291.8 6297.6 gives 105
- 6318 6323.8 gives 108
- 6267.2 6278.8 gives 114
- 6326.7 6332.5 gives 103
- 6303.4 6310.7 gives 111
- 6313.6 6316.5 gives 102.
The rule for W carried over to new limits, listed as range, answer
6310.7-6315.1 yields 107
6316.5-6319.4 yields 106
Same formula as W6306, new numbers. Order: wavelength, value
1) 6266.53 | 105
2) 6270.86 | 106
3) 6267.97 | 104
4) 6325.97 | 102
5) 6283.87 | 111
